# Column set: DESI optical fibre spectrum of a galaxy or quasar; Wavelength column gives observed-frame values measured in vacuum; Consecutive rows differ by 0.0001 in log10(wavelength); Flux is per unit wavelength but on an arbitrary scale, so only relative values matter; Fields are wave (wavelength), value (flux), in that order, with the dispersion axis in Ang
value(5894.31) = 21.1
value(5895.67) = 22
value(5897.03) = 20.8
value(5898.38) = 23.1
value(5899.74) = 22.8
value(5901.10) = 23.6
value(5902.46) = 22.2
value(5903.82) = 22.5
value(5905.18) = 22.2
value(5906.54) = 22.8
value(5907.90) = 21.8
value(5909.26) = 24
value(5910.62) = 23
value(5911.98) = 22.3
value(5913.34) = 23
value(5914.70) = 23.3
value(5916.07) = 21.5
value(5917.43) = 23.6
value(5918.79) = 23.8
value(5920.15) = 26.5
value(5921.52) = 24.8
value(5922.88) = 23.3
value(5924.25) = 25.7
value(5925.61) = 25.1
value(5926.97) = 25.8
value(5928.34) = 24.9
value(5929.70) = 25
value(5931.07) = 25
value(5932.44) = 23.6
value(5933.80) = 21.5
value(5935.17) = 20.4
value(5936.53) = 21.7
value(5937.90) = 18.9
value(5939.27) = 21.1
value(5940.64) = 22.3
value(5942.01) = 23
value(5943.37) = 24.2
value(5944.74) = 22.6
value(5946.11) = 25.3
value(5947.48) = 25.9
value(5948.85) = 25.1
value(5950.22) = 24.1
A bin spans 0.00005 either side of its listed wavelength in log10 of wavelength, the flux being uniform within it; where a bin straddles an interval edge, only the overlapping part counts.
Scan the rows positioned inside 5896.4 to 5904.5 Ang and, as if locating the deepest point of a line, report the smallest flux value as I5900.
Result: 20.8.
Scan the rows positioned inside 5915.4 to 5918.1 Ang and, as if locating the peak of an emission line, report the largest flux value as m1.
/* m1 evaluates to 23.6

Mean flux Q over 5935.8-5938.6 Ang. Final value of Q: 20.3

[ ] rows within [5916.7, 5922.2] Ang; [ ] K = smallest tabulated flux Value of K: 23.6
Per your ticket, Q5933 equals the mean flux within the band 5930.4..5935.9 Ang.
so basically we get 22.6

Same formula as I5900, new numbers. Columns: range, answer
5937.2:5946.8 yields 18.9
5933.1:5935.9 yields 20.4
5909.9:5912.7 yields 22.3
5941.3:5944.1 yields 23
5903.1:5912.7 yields 21.8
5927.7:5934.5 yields 21.5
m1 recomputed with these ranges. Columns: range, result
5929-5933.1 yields 25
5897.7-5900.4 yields 23.1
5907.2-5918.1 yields 24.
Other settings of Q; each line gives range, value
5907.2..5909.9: 22.9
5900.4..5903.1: 22.9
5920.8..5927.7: 24.9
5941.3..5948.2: 24.2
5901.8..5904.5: 22.3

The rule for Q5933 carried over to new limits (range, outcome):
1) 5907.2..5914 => 22.8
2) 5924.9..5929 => 25.3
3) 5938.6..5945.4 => 22.7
